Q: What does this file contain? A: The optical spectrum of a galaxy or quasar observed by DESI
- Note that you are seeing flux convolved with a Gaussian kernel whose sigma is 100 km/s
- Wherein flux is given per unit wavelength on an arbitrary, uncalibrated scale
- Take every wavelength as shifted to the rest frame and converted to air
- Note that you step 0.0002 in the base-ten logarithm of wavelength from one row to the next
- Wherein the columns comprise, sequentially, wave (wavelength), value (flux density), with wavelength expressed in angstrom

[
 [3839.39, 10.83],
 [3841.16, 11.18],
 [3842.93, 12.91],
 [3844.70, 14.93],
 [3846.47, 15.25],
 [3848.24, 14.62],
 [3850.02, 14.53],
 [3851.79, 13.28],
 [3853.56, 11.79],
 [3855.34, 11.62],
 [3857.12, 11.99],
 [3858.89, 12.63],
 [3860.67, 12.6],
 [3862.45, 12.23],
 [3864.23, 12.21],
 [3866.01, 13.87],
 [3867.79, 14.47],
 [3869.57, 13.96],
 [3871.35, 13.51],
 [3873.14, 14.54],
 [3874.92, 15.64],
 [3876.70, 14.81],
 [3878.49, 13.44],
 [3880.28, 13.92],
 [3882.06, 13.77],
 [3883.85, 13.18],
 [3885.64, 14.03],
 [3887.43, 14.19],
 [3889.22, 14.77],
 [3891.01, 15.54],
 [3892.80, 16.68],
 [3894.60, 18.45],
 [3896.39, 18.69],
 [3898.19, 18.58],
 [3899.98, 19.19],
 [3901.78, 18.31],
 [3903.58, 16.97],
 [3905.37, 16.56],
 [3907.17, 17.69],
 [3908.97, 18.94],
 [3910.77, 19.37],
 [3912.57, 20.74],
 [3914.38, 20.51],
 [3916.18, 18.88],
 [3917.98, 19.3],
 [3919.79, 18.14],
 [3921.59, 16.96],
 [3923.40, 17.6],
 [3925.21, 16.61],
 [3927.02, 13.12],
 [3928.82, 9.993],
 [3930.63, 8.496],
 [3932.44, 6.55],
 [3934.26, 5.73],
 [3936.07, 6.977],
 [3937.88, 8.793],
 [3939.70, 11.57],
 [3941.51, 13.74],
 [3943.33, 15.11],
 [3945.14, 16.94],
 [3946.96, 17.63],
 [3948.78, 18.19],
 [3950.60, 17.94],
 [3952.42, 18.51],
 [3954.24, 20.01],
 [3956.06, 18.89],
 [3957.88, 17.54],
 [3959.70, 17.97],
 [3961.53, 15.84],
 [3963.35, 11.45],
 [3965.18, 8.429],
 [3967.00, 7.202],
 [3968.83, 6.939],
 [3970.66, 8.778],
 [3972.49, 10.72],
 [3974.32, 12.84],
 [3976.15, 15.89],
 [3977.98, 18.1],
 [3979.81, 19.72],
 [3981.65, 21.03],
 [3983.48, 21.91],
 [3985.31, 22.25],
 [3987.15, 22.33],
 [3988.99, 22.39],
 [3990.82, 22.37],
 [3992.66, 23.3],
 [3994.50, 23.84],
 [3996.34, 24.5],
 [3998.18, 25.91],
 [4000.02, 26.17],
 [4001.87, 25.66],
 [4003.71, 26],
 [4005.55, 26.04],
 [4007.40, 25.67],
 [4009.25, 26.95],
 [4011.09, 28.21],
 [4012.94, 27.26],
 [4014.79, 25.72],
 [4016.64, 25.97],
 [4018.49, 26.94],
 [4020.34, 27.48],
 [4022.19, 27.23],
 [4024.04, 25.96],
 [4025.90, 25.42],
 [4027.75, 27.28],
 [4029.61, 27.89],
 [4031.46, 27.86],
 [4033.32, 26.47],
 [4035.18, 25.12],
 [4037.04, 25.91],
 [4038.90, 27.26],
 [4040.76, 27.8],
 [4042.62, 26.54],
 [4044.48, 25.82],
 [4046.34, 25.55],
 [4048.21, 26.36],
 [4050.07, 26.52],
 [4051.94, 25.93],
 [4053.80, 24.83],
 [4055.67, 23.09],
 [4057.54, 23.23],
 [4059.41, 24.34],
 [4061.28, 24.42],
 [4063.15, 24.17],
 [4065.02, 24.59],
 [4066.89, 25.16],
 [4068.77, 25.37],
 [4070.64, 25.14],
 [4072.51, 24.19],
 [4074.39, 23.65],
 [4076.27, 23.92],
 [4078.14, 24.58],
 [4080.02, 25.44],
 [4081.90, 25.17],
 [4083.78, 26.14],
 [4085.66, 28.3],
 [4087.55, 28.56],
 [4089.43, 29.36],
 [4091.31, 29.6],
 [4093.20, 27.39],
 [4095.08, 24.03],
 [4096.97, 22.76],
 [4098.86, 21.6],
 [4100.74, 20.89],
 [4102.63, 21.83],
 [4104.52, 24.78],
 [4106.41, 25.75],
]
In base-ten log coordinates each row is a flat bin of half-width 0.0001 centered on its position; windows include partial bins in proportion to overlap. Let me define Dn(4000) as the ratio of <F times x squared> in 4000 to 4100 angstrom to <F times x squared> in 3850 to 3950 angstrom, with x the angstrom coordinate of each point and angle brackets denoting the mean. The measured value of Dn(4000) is 1.9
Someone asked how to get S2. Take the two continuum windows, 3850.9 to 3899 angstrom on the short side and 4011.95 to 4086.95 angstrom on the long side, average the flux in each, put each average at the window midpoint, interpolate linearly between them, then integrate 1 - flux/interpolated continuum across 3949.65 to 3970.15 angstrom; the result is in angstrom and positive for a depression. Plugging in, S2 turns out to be 5.43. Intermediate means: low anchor 14.2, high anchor 25.8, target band 14.5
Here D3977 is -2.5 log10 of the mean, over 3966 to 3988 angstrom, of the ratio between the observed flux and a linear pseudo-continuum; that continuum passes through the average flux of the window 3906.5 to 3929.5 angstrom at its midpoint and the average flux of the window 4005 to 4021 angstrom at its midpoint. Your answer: 0.44 mag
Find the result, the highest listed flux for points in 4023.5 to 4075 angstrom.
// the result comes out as 27.89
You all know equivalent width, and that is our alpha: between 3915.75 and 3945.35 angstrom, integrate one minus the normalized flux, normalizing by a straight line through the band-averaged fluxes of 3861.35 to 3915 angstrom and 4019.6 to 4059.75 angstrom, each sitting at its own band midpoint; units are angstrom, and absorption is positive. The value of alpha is 8.9 angstrom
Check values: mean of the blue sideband 15.9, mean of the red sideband 26.1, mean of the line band 13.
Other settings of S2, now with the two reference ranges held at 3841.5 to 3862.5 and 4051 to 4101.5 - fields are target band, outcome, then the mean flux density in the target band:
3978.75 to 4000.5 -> -2.5 angstrom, 22.9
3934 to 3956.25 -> 4.2 angstrom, 14.7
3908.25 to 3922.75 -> -2.2 angstrom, 19.1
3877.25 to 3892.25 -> 0.7 angstrom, 14.2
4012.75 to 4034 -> -4.3 angstrom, 26.8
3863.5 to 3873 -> 0.2 angstrom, 13.7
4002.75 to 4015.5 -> -3.0 angstrom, 26.6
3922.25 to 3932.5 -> 2.7 angstrom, 12.6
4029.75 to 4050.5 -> -3.0 angstrom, 26.5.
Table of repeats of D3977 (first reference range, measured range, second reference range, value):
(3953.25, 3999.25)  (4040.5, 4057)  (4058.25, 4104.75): -0.13 mag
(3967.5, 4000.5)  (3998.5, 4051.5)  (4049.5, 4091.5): -0.20 mag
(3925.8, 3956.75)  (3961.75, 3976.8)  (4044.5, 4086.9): 0.47 mag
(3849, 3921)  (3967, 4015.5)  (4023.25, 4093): 0.04 mag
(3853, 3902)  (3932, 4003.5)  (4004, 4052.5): 0.29 mag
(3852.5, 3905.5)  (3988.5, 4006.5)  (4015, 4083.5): -0.11 mag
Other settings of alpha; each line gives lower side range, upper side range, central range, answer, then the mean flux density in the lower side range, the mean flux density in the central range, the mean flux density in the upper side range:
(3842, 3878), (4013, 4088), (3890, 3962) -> 6.3 angstrom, 13.6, 16.1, 25.8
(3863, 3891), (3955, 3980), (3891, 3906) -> -4.2 angstrom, 14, 17.8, 13.5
